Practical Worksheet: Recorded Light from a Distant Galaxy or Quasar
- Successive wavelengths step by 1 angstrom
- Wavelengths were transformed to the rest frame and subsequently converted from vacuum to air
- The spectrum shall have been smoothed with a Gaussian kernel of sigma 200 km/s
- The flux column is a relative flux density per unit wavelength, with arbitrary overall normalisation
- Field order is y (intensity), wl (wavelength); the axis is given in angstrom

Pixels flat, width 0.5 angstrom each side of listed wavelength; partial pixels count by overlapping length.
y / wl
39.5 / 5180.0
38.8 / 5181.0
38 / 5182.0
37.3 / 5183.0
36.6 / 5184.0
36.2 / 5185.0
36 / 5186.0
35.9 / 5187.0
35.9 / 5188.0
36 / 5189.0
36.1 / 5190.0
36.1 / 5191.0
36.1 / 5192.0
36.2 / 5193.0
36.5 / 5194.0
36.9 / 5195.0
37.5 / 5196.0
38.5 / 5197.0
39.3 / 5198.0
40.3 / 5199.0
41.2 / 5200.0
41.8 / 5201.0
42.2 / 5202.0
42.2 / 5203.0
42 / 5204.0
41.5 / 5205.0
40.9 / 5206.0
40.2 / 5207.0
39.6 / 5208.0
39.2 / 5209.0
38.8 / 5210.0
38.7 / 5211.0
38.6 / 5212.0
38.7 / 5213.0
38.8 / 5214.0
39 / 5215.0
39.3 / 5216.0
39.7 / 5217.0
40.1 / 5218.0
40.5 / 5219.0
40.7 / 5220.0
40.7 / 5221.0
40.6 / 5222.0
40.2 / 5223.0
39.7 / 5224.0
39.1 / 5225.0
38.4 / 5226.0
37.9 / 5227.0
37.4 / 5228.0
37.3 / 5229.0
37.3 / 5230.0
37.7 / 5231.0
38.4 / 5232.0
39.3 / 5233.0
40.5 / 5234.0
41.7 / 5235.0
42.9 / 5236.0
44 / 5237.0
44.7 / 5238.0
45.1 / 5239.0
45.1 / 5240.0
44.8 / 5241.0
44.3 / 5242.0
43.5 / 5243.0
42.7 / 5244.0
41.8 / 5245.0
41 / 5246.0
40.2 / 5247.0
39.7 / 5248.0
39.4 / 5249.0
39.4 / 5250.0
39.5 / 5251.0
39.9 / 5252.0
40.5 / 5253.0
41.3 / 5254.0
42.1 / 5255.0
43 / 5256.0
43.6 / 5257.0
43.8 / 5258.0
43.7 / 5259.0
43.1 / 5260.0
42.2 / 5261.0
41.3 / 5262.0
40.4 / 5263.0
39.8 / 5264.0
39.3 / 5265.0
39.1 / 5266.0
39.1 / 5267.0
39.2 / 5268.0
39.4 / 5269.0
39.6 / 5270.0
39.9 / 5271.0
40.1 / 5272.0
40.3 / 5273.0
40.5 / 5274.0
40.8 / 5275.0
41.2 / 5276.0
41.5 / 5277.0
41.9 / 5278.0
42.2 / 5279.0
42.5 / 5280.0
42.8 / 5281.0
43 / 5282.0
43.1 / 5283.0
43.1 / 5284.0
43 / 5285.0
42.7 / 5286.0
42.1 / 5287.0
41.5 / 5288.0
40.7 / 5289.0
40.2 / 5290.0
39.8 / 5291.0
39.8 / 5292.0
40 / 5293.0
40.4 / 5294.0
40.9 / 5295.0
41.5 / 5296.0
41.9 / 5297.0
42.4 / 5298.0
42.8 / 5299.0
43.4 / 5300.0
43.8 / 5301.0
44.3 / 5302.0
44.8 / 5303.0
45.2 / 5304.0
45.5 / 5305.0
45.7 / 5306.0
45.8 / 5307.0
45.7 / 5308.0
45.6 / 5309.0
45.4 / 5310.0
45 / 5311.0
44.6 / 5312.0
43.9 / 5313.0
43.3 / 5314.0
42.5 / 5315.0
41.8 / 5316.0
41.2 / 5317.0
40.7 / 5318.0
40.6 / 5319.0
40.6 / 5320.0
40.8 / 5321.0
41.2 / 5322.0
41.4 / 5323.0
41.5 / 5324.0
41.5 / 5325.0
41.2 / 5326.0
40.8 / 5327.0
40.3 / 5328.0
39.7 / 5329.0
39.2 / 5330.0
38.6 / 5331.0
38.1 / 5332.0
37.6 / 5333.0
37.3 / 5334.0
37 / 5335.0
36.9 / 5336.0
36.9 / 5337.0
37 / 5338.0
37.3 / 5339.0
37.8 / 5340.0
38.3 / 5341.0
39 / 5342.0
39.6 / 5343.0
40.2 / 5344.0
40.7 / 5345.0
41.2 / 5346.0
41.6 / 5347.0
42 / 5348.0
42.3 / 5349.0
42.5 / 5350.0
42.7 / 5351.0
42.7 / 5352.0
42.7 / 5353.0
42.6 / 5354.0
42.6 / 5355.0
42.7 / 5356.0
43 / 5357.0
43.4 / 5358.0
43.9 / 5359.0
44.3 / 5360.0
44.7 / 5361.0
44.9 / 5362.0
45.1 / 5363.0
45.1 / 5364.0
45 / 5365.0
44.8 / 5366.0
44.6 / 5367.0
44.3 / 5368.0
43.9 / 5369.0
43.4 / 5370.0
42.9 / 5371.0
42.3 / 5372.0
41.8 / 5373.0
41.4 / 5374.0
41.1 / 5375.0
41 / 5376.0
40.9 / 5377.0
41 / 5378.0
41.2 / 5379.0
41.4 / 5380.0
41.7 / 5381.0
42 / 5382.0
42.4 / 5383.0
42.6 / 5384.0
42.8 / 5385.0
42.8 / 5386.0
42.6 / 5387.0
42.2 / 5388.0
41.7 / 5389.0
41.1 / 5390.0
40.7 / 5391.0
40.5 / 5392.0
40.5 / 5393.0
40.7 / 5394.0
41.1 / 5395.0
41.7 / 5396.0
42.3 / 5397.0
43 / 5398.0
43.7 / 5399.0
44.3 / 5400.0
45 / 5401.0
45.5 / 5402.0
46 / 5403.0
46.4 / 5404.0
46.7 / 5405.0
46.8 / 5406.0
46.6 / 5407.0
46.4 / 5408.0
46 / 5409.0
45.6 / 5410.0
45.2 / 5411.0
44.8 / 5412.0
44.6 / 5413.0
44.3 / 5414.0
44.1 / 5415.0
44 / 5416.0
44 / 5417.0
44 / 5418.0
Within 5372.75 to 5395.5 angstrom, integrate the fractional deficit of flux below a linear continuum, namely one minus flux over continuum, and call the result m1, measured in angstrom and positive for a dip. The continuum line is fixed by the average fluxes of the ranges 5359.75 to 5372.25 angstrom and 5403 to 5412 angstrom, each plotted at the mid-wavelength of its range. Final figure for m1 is 1.8 angstrom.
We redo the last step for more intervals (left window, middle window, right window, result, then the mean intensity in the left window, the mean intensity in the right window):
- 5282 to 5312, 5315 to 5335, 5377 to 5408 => 1.3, 43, 42.9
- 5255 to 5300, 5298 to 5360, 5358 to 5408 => 0.9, 41.4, 43.1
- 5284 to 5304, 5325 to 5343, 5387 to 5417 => 1.7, 42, 43.8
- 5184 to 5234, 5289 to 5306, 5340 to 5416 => -0.6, 38.8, 42.9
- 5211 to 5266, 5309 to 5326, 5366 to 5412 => -0.1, 40.8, 43.1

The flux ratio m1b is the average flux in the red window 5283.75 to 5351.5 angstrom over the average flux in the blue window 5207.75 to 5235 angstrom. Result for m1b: 1.06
